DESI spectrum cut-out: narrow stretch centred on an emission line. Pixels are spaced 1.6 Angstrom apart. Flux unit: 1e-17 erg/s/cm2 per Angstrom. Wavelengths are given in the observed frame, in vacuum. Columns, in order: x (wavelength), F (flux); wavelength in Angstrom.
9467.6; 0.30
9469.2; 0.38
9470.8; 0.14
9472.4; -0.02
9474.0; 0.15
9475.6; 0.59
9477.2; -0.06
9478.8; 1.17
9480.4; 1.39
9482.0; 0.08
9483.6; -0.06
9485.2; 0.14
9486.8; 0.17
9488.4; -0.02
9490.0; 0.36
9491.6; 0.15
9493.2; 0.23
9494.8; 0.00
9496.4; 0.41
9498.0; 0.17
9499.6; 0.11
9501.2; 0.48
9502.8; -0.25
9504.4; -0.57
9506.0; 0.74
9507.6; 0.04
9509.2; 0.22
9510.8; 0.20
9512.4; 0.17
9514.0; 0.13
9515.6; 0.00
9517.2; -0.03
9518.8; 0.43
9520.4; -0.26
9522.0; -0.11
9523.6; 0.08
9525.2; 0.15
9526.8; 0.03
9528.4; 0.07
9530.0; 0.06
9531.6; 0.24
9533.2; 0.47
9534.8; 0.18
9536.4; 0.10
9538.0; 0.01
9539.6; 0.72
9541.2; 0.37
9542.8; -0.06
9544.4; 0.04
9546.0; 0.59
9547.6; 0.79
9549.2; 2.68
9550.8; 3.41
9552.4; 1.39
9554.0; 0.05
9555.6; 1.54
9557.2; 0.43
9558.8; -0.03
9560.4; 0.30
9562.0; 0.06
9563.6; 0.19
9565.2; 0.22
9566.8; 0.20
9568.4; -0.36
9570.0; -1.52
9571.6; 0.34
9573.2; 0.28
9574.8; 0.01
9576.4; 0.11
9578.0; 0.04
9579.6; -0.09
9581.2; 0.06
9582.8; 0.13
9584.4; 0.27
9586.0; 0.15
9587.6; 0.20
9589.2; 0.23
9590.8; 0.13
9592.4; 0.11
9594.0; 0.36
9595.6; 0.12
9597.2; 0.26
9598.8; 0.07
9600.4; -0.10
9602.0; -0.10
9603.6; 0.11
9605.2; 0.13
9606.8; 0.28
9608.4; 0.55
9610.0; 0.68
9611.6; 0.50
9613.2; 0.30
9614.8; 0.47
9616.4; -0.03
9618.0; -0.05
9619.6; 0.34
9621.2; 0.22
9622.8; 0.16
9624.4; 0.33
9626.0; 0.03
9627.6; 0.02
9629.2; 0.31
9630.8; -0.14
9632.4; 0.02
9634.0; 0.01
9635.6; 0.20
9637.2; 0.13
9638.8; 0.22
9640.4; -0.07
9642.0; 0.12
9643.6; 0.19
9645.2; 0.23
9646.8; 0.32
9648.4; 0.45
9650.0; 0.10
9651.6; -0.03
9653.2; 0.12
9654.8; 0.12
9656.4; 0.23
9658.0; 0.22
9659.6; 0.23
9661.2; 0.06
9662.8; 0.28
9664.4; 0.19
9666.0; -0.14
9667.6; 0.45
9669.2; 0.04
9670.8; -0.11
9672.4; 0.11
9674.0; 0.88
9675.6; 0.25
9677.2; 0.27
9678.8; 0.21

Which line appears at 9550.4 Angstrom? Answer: [O III] 5007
